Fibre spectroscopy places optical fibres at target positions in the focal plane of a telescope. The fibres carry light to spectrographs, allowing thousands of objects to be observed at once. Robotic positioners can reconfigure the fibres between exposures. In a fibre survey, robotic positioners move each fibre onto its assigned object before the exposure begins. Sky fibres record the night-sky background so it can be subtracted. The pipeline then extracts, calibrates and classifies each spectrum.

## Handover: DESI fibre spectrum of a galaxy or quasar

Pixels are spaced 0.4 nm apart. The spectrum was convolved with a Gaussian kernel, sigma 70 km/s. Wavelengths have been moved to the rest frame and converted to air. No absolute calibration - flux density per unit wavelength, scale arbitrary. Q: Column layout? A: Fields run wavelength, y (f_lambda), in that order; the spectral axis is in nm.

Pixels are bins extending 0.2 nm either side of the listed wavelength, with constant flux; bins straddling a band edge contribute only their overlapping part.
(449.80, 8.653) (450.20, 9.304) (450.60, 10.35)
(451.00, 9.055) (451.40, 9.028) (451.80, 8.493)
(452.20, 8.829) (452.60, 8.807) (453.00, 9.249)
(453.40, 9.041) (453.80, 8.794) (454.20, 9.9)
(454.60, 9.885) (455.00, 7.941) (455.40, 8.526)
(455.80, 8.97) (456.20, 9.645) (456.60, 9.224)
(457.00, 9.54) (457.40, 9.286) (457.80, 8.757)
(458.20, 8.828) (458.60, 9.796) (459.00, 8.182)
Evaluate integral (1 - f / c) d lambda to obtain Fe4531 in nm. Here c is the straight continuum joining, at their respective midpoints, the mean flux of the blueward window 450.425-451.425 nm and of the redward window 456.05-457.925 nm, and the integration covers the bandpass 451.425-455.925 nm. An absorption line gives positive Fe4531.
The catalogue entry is 0.228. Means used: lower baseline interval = 9.53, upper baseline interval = 9.3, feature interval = 8.95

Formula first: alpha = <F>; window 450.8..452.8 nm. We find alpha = 8.84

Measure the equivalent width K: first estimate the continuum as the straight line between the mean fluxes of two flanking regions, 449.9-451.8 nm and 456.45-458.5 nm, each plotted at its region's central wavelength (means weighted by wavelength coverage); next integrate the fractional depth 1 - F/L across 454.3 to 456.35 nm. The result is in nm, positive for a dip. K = 0.04 nm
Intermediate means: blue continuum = 9.29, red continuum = 9.16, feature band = 9.02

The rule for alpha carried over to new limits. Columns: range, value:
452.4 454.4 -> 9.16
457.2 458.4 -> 8.96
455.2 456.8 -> 9.09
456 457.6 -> 9.42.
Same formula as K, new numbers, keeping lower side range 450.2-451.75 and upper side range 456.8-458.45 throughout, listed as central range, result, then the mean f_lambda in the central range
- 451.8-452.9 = 0.06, 8.8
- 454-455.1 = -0.02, 9.36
